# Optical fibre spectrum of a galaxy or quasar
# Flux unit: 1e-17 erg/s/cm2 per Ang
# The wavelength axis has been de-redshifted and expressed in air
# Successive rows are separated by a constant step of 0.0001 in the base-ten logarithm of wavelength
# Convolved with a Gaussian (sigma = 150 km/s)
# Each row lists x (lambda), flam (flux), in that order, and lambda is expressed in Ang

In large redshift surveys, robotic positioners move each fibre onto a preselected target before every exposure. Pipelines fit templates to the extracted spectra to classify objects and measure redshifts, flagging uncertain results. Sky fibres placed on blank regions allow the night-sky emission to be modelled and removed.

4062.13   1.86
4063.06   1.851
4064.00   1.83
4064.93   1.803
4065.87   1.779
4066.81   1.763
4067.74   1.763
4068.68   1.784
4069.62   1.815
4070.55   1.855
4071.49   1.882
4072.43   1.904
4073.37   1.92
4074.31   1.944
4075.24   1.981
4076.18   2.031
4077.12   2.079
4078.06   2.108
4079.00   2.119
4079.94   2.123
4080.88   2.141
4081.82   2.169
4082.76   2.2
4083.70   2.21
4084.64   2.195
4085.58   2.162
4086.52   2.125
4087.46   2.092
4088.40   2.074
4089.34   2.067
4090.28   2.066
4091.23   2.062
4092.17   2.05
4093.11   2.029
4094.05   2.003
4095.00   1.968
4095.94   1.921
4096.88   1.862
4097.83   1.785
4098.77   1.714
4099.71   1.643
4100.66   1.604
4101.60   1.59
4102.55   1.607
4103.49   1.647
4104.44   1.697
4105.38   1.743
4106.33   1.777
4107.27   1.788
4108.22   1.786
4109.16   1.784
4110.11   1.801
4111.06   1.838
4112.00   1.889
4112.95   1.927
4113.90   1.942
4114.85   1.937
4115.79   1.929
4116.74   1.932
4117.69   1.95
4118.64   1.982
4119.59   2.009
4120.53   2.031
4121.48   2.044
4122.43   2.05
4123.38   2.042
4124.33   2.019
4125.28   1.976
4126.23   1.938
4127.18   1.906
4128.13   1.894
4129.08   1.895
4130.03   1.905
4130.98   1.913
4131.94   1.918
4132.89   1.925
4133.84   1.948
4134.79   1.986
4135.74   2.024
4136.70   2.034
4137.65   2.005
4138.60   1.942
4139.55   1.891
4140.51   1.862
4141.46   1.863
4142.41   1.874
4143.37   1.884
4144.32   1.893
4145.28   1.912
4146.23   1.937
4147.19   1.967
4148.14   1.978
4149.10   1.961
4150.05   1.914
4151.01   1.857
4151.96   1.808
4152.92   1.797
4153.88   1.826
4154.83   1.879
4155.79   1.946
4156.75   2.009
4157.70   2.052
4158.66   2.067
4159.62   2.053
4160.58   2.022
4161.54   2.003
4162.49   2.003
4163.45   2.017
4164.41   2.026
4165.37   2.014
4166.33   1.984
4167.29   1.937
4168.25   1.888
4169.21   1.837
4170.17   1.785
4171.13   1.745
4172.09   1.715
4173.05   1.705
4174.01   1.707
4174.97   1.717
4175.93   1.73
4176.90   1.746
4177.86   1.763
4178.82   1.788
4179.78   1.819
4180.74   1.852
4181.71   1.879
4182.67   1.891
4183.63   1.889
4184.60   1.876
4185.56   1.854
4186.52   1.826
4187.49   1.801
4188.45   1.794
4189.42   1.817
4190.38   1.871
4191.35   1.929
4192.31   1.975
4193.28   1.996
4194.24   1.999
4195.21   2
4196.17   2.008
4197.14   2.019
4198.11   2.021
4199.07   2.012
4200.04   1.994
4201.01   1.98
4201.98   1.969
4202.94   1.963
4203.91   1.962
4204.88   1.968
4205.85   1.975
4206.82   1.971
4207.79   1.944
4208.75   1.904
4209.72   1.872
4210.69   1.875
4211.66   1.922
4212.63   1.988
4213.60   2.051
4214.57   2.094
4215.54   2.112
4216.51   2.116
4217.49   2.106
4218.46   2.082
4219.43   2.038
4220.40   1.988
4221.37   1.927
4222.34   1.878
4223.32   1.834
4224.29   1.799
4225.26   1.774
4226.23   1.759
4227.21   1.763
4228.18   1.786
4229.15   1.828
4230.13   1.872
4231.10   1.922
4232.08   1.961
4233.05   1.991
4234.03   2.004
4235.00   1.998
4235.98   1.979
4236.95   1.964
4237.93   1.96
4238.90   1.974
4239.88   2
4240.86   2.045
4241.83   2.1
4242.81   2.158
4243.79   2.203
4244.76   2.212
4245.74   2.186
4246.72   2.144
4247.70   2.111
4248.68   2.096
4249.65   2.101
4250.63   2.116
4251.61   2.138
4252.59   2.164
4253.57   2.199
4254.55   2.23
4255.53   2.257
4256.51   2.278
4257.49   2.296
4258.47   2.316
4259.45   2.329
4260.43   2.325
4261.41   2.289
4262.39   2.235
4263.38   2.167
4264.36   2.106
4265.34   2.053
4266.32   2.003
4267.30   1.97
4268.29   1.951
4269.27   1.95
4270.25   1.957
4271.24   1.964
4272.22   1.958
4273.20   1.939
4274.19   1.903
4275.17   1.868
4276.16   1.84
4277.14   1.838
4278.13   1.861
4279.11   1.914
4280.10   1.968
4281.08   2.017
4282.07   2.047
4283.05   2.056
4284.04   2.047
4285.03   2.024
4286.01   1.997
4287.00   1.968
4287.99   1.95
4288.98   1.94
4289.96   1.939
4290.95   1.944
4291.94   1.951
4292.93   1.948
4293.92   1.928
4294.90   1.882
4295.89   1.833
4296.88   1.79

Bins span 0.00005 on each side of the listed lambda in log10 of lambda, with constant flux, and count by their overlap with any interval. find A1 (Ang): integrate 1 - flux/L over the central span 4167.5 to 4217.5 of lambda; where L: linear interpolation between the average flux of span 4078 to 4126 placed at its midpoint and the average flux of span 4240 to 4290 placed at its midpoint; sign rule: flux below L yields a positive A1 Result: 2.8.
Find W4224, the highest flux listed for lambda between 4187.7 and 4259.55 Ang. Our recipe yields 2.329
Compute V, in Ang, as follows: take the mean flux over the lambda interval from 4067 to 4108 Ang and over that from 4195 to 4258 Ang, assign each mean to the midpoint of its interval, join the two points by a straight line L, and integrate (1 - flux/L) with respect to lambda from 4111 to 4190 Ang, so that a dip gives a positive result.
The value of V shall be 2.5 Ang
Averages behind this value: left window 1.93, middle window 1.91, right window 2.01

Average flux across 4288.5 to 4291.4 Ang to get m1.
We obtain 1.94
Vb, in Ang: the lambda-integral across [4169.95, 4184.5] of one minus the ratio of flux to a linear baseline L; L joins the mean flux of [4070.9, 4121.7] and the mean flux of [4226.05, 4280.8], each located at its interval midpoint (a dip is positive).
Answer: 1.54 Ang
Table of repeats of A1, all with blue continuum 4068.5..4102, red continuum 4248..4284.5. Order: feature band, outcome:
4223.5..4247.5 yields 0.99 Ang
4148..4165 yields 0.52 Ang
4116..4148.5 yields 0.90 Ang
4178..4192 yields 1.27 Ang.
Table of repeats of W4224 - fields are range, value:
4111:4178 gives 2.067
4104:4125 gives 2.05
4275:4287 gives 2.056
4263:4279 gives 2.167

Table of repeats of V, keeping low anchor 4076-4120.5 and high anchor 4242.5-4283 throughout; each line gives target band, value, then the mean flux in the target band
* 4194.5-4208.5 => 0.3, 1.98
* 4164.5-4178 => 1.3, 1.81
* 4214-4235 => 1.2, 1.94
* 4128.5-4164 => 0.8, 1.94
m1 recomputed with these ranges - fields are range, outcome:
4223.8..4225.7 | 1.79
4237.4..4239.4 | 1.96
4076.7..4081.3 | 2.11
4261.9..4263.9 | 2.19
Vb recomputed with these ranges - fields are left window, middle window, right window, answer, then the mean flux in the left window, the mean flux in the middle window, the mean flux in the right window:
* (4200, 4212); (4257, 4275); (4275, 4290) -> -1.3 Ang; 1.94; 2.09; 1.96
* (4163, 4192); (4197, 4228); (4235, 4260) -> 0.5 Ang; 1.84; 1.96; 2.14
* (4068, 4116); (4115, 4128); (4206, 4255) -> -0.3 Ang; 1.93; 1.98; 2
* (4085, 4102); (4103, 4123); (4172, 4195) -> 0.4 Ang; 1.94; 1.88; 1.83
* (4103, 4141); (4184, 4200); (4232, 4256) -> 0.7 Ang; 1.91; 1.93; 2.09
